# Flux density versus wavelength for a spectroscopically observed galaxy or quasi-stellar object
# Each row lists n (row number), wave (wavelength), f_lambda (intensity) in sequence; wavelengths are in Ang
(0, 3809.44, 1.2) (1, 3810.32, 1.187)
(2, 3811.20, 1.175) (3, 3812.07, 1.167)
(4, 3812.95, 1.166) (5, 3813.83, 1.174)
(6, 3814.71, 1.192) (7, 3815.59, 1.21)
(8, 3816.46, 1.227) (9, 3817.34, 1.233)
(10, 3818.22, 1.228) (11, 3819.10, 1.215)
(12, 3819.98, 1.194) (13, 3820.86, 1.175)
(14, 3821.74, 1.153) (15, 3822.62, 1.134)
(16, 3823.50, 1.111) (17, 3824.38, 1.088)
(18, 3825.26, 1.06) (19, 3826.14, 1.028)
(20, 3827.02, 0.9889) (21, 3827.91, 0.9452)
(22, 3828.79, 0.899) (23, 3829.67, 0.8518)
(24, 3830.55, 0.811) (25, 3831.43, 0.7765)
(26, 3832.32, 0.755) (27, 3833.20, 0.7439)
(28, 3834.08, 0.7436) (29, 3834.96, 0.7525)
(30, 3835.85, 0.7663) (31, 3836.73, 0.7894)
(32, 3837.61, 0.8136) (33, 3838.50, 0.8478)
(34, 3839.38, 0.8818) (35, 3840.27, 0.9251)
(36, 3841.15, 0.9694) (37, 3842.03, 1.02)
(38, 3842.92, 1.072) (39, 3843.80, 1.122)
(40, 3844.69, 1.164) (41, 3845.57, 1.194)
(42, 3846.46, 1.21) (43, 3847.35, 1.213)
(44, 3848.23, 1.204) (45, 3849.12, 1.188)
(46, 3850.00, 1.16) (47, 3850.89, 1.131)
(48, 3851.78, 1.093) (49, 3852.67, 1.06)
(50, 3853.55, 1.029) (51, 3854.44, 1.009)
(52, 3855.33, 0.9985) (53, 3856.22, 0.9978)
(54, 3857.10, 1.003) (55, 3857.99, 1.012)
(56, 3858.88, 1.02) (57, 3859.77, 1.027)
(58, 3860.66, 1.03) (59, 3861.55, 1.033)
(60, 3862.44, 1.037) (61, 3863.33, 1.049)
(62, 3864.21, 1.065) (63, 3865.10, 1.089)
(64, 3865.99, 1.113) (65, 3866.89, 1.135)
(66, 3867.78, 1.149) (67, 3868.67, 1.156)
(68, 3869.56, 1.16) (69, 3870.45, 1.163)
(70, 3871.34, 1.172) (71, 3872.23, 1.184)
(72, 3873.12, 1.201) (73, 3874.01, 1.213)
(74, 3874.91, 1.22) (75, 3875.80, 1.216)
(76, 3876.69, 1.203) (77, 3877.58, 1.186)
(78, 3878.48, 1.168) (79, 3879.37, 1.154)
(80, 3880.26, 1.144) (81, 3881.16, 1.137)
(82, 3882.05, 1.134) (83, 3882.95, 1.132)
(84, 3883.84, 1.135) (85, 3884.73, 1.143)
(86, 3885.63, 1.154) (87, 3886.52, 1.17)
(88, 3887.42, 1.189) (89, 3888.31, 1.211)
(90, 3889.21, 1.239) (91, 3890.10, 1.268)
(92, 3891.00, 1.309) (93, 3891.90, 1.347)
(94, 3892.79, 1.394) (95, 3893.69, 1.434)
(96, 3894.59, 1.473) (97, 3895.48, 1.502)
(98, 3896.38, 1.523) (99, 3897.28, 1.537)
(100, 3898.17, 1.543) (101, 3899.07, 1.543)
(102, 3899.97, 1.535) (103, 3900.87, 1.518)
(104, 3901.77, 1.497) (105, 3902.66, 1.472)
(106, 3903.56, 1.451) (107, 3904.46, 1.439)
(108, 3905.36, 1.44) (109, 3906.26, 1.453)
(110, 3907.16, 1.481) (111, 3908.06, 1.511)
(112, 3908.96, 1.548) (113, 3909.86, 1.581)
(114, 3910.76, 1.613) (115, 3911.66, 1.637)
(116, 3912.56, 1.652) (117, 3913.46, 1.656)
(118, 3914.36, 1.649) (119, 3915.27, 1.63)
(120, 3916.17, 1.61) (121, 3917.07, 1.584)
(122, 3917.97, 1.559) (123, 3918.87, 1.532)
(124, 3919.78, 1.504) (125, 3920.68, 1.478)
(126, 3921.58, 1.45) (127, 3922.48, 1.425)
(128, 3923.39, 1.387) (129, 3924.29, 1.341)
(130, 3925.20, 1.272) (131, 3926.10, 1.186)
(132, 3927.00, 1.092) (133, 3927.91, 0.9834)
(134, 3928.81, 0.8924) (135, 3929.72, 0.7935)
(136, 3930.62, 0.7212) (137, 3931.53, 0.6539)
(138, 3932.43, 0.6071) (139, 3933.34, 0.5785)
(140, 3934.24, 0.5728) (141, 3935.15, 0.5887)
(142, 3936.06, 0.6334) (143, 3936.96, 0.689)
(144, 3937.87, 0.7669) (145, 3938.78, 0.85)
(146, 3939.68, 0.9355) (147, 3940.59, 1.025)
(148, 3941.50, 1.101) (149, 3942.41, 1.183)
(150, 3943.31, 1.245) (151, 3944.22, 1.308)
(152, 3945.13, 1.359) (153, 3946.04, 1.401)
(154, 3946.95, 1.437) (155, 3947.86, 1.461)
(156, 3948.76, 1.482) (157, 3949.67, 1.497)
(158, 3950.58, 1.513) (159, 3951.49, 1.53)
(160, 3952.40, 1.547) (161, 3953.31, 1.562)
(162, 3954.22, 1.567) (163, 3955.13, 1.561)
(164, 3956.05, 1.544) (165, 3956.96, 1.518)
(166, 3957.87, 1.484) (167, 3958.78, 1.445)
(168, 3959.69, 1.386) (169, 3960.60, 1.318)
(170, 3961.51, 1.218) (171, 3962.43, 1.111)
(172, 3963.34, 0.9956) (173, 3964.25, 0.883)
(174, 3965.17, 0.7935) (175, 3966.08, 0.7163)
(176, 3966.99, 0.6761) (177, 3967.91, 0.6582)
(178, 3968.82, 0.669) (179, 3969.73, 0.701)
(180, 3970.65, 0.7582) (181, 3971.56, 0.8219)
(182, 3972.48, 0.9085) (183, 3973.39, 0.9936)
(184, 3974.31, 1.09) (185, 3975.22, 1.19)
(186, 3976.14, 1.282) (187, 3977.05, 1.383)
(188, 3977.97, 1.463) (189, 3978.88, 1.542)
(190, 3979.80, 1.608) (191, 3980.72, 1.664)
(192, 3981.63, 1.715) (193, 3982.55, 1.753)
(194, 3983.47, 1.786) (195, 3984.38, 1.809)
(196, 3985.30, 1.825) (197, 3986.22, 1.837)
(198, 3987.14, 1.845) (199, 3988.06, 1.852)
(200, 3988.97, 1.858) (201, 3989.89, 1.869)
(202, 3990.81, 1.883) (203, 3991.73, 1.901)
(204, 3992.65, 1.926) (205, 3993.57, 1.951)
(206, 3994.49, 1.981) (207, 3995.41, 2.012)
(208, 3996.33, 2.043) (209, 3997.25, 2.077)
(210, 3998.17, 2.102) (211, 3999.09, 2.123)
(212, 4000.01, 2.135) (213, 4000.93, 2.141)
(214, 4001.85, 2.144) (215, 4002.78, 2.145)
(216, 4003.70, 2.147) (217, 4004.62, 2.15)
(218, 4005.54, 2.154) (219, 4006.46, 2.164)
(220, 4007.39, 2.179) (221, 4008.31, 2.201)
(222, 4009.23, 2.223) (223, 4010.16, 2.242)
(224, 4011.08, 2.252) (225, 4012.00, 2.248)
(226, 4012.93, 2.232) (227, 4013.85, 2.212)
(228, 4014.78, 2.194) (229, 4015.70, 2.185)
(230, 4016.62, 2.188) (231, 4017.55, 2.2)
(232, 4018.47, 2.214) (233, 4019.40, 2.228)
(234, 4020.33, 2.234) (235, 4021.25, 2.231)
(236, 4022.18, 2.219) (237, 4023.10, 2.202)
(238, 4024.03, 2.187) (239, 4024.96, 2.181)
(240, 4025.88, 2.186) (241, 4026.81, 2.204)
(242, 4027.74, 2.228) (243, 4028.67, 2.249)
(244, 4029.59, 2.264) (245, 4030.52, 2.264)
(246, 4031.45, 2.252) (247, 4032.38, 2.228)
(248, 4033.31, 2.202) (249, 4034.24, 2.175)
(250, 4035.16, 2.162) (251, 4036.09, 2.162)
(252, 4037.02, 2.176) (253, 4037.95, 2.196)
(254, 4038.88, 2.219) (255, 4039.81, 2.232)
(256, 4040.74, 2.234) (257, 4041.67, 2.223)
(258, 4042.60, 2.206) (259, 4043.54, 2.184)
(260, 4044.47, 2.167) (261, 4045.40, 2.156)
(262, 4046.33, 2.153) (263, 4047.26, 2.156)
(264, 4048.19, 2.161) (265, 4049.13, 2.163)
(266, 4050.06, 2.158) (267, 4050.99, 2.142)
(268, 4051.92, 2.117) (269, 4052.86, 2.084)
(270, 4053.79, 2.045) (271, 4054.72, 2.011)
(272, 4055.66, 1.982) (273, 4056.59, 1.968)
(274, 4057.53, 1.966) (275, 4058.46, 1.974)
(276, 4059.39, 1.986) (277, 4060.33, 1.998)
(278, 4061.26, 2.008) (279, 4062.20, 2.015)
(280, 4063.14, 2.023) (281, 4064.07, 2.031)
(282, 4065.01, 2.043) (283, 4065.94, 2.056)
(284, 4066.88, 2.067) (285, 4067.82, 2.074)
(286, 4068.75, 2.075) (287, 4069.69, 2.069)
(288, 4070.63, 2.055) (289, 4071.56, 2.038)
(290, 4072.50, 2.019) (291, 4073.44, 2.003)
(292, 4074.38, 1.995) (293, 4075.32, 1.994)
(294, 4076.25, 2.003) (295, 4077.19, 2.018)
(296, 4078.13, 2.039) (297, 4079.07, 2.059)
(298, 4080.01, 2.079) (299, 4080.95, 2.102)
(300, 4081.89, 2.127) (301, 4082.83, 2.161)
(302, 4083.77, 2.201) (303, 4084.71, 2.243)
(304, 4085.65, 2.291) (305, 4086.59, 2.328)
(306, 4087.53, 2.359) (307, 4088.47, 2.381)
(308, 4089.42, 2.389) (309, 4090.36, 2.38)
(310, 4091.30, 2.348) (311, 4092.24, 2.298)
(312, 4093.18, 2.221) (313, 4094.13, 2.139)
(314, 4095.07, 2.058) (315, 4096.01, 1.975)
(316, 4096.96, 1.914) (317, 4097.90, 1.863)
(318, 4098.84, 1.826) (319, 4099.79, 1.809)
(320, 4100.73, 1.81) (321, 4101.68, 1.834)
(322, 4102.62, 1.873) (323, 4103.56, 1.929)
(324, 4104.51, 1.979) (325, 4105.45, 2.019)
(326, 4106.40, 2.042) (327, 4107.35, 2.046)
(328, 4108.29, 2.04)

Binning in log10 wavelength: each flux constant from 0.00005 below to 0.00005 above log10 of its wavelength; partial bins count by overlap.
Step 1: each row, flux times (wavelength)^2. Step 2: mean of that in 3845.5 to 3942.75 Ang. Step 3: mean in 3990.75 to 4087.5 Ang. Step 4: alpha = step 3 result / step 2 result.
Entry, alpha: 1.9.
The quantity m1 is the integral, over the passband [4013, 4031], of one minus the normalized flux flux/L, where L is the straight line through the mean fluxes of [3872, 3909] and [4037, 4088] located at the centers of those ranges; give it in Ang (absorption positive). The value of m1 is -2.77 Ang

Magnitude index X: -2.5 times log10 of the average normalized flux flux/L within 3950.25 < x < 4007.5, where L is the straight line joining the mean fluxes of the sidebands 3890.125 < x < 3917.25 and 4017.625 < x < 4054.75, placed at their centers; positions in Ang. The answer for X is 0.218 mag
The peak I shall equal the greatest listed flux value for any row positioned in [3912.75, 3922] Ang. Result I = 1.656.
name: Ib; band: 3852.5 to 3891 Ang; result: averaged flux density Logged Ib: 1.13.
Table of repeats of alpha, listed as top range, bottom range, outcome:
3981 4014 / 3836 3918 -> 1.73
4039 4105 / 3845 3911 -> 1.85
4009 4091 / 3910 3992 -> 1.75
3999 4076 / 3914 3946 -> 2.02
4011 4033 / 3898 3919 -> 1.52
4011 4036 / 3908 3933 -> 1.75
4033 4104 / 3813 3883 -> 2.20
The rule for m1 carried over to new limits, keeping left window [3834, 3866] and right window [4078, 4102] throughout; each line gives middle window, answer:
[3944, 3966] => 2.1 Ang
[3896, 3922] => -4.9 Ang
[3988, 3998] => -1.6 Ang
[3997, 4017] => -4.9 Ang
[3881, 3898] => -1.2 Ang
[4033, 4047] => -2.2 Ang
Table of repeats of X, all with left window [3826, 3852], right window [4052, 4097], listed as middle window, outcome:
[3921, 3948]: 0.35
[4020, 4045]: -0.17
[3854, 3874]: 0.00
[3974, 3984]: 0.09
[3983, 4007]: -0.16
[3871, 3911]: -0.10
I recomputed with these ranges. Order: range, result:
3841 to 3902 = 1.543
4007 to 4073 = 2.264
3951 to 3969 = 1.567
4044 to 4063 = 2.167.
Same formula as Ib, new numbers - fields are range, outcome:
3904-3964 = 1.28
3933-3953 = 1.13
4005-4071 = 2.15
